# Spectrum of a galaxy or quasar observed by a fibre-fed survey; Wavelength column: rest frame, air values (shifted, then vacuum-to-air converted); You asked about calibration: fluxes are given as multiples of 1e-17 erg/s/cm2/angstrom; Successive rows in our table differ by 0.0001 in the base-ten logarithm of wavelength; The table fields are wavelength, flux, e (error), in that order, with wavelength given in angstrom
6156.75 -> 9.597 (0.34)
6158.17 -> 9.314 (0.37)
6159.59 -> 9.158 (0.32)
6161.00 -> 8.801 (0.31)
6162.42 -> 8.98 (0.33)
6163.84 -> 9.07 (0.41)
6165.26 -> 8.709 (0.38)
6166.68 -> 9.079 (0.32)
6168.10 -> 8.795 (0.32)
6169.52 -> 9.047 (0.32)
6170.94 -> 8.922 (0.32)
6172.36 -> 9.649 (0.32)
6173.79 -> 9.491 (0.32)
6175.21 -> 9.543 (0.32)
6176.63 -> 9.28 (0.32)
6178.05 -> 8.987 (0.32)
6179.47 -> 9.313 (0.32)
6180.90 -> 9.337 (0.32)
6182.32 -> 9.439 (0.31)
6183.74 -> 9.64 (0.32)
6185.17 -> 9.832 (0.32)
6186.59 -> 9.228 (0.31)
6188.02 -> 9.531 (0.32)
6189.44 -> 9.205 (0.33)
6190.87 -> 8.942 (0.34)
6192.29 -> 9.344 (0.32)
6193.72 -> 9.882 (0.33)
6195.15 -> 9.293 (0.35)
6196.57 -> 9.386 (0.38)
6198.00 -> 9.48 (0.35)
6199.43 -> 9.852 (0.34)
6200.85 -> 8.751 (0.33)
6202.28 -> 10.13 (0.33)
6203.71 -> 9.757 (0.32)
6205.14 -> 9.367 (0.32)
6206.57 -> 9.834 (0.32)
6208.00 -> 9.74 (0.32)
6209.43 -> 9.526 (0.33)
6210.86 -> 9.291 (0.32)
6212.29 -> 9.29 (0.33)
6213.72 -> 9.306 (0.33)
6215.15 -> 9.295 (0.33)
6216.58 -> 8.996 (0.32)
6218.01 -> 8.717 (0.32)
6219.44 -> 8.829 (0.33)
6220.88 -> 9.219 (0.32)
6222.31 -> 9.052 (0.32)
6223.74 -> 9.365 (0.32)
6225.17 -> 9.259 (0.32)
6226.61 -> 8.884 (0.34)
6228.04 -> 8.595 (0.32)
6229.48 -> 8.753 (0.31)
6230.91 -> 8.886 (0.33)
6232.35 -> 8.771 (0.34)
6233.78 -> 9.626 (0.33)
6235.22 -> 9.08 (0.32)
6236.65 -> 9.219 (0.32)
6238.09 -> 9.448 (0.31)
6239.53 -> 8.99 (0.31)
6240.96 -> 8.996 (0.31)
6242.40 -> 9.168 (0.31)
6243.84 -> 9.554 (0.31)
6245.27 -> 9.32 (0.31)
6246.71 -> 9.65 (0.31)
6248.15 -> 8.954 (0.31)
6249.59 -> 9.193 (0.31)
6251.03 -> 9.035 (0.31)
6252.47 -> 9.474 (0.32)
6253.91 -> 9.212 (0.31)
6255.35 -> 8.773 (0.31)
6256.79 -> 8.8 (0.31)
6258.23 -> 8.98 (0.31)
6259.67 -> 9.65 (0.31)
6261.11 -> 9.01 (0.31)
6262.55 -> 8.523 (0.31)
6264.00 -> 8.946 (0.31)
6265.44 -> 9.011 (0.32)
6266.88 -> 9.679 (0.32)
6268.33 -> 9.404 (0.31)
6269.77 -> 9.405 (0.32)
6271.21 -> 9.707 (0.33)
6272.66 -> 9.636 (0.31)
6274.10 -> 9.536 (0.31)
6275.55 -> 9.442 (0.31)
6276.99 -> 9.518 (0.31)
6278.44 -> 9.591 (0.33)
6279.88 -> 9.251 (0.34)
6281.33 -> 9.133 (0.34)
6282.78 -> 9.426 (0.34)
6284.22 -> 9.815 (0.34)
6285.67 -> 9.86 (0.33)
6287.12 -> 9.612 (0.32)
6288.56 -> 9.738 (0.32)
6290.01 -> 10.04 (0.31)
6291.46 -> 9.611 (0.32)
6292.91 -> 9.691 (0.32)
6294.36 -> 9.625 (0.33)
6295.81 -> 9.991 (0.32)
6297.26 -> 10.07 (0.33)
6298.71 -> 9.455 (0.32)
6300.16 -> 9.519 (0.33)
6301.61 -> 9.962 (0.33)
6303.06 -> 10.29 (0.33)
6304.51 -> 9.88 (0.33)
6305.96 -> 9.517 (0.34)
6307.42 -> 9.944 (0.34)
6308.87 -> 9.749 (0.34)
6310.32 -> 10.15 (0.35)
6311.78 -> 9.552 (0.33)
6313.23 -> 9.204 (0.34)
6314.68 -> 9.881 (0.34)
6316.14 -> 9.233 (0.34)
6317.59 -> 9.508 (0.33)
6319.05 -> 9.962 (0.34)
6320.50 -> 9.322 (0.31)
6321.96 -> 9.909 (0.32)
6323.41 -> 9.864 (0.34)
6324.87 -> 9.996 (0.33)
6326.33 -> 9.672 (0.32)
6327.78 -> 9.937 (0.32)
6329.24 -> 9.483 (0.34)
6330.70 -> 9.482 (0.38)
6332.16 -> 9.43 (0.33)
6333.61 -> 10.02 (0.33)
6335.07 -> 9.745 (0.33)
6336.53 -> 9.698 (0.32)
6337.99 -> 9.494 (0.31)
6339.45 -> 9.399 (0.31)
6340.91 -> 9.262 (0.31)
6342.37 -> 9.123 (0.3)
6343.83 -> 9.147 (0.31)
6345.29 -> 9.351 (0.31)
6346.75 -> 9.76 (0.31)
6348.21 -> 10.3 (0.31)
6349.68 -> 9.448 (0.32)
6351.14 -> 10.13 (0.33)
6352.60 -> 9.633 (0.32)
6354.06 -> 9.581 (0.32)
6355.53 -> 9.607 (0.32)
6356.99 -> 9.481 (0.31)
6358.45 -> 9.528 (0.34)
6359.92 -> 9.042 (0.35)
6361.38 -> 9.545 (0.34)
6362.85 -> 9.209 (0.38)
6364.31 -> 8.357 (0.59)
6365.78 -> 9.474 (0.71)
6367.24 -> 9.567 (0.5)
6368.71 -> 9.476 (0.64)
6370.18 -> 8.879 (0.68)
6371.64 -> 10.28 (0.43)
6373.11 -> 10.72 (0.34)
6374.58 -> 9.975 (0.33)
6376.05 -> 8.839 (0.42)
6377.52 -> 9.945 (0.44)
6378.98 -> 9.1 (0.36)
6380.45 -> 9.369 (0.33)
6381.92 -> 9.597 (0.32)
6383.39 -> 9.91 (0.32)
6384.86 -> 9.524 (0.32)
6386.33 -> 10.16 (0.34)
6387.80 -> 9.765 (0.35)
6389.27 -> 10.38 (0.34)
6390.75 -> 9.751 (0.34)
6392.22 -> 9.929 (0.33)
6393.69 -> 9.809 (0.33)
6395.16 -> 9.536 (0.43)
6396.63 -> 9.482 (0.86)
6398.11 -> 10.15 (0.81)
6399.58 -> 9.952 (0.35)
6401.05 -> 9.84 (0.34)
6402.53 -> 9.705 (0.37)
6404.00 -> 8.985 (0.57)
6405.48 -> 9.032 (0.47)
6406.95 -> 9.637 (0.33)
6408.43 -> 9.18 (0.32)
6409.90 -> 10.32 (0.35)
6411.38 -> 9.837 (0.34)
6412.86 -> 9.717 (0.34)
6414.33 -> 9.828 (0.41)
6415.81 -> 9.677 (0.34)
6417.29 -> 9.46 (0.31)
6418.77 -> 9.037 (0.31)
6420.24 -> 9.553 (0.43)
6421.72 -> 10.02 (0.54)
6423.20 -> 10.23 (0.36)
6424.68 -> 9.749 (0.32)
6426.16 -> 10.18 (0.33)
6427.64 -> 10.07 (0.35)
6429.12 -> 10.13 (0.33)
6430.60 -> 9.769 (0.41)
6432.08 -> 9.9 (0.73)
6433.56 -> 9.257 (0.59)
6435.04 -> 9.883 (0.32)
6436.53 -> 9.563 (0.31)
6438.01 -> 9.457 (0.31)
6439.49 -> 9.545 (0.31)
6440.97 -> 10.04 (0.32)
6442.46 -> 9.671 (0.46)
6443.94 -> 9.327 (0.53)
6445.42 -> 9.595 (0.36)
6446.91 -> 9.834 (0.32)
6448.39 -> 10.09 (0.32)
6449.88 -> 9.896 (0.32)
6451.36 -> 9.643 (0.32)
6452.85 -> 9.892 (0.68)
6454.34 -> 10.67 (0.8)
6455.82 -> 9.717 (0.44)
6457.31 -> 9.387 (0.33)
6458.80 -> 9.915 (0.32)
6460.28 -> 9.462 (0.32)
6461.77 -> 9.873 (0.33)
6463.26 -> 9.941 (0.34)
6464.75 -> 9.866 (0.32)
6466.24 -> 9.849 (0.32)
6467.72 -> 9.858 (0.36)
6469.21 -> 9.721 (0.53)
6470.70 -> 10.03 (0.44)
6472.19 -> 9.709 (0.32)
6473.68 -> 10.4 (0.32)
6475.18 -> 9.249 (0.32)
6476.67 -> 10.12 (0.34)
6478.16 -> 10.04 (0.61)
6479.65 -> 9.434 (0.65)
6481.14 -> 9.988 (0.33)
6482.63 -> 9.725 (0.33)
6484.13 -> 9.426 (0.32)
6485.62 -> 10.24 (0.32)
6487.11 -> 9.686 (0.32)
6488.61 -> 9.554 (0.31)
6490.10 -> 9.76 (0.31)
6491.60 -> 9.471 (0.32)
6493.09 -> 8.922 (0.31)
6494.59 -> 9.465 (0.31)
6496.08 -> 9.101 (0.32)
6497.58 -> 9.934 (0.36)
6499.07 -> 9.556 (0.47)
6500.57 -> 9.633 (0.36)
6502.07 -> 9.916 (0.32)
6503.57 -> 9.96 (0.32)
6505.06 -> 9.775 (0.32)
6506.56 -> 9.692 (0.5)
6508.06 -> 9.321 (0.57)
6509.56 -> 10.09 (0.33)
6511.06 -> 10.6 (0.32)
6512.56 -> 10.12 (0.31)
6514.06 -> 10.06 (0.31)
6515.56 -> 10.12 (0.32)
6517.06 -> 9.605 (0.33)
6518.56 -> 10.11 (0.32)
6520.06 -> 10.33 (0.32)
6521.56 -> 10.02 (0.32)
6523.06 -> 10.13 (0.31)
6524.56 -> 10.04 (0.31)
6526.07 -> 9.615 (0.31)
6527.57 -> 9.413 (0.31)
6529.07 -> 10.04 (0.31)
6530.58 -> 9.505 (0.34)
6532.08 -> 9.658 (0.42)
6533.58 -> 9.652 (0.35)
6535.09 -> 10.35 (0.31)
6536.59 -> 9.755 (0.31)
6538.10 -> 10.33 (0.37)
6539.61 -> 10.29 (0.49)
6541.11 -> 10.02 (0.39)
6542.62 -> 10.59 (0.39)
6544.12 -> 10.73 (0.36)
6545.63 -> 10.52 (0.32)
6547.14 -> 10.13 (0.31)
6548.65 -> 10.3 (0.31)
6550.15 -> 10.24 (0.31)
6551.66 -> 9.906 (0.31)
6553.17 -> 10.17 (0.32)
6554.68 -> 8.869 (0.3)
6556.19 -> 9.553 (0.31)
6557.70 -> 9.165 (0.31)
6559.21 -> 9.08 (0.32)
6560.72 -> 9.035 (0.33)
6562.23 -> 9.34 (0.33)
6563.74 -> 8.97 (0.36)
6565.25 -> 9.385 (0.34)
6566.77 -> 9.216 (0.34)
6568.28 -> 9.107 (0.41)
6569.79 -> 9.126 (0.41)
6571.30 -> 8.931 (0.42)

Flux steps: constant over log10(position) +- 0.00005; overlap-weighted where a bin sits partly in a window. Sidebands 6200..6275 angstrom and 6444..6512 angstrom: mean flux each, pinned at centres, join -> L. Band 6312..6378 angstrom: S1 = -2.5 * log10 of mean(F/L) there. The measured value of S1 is -0.01 mag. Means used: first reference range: 9.22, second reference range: 9.77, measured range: 9.57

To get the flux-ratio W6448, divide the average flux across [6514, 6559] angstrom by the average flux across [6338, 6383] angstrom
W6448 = 1.05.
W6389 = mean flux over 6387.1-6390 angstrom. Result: 10.1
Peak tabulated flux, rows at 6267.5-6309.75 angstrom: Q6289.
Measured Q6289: 10.29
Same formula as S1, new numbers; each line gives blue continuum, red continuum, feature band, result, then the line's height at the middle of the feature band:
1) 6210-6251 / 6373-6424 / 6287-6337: -0.04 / 9.41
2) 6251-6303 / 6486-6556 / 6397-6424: 0.00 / 9.7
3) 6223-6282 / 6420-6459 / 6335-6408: 0.00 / 9.59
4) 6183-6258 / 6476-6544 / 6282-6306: -0.04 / 9.41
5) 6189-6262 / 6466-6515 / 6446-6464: -0.02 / 9.7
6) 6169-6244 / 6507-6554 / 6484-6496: 0.05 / 9.96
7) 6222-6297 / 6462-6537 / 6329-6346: 0.00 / 9.47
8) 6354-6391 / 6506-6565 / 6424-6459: -0.01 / 9.7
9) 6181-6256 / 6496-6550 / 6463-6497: 0.02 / 9.89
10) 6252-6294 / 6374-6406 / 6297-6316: -0.03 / 9.48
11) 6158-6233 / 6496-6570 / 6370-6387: -0.02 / 9.55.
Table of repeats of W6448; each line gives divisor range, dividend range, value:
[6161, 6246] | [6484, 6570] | 1.06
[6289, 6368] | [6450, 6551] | 1.03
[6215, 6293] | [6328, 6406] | 1.04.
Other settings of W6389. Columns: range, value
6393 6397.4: 9.61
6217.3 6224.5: 9.04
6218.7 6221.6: 9.01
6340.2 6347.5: 9.34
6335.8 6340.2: 9.52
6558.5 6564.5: 9.11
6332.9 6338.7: 9.73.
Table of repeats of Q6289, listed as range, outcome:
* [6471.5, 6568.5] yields 10.73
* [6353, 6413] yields 10.72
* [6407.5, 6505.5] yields 10.67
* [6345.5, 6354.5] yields 10.3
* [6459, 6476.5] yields 10.4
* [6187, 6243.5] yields 10.13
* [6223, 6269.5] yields 9.679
